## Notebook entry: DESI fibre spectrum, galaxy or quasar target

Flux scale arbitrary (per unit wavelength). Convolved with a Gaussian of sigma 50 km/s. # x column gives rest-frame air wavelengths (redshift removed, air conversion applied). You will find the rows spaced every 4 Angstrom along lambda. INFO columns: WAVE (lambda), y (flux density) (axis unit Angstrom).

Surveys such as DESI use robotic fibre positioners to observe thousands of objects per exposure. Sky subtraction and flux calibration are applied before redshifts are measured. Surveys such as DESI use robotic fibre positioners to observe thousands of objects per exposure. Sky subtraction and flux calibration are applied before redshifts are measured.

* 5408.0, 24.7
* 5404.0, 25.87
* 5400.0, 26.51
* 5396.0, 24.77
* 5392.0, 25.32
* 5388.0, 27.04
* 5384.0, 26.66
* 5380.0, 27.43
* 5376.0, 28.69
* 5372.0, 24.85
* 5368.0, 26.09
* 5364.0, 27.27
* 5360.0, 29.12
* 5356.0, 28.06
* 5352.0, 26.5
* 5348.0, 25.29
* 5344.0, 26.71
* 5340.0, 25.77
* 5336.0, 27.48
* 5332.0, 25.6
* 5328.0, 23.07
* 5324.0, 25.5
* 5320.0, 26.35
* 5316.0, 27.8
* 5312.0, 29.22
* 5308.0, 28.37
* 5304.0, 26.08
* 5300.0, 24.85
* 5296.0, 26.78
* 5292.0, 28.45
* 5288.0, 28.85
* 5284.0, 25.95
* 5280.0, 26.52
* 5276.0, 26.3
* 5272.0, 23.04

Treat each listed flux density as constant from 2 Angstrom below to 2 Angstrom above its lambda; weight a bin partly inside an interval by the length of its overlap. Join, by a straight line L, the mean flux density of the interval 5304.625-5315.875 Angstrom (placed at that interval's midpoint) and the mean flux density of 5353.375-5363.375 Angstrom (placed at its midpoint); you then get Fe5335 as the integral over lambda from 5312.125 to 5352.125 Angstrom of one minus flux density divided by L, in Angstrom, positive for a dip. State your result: 3.0 Angstrom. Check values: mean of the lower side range 28.3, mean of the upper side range 28.3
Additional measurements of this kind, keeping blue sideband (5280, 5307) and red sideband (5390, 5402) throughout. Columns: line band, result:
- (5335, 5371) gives -1.0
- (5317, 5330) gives 0.6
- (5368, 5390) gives -0.9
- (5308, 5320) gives -0.7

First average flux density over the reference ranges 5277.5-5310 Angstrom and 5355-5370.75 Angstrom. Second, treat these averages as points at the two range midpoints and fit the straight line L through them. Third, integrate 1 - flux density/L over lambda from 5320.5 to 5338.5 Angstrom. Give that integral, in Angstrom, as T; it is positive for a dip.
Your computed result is 1.14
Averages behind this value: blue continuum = 27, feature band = 25.5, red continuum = 27.5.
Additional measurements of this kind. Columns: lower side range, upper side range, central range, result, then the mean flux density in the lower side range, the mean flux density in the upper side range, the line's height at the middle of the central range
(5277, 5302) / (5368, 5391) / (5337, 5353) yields 0.41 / 26.9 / 26.8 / 26.8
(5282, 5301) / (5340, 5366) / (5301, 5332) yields 0.65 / 27.1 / 27.1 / 27.1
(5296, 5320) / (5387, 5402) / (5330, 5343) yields 0.19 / 27.1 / 25.8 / 26.7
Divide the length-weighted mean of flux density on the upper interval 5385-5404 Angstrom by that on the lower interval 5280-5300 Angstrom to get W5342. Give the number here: 0.96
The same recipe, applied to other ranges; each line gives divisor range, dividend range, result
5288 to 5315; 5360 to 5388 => 0.98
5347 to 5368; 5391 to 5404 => 0.94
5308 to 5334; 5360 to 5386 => 1.02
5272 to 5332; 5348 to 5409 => 1.00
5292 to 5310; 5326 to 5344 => 0.96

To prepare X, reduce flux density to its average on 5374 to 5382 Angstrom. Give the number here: 28.1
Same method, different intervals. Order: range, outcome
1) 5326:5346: 25.7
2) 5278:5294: 27.4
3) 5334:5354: 26.4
